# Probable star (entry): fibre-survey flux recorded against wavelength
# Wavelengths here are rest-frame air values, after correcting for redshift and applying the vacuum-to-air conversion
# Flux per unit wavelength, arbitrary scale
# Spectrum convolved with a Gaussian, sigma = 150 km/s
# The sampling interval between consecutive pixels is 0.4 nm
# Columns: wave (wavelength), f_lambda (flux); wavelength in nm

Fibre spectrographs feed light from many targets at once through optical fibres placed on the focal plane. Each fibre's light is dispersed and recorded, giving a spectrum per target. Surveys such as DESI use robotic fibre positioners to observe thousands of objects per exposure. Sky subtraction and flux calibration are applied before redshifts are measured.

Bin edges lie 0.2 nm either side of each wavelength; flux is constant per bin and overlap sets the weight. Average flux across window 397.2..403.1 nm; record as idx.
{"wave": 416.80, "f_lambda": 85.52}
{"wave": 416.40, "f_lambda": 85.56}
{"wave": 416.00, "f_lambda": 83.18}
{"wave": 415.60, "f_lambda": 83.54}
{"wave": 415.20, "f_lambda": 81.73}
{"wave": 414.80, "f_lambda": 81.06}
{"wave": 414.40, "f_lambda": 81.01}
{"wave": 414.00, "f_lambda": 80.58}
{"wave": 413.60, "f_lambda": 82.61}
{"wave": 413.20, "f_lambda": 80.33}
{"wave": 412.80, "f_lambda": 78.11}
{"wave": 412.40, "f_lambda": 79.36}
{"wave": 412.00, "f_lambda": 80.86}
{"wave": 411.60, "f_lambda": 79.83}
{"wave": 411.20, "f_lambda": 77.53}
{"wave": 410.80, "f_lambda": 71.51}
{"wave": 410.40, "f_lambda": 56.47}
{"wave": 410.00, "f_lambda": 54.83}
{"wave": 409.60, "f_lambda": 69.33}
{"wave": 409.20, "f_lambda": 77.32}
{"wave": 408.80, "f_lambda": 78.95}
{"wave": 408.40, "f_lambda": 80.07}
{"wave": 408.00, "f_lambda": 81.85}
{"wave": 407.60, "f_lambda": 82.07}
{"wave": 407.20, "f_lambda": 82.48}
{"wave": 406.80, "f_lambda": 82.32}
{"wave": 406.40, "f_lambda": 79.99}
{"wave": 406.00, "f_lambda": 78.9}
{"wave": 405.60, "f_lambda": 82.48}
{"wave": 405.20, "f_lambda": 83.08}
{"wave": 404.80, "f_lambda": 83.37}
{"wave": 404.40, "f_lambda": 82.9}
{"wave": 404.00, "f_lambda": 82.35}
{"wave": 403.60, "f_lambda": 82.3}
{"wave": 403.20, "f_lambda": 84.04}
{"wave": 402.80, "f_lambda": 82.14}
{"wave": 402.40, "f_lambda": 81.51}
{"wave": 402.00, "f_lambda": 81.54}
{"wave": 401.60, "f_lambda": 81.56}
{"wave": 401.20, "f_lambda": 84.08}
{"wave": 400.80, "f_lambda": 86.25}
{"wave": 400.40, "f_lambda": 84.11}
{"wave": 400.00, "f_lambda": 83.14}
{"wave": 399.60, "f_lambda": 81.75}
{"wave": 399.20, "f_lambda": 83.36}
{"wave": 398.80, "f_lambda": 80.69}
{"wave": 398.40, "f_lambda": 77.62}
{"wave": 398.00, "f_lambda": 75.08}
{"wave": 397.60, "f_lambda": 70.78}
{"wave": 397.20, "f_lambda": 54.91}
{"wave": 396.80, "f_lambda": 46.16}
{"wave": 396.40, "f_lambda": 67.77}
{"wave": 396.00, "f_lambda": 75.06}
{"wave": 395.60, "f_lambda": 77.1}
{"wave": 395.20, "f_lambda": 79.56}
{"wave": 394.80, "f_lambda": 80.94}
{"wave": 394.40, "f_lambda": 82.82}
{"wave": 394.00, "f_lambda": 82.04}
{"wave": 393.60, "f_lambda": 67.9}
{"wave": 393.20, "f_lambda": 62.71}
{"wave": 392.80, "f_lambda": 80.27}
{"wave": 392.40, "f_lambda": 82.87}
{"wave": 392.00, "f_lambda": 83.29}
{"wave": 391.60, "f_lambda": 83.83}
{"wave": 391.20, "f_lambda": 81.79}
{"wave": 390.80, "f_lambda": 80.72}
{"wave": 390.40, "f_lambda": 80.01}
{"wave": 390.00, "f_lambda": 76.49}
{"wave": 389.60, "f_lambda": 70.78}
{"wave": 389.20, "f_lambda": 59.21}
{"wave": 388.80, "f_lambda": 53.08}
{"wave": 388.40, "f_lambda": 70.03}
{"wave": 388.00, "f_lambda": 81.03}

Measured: 80.1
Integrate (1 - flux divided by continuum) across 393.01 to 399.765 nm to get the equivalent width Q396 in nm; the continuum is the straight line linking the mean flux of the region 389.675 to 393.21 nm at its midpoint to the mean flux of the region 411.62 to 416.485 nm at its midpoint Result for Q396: 0.57 nm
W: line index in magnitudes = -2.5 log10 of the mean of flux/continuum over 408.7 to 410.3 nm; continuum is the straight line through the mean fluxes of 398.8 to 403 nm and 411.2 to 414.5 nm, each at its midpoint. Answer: 0.18 mag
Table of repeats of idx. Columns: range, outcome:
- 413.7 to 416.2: 81.9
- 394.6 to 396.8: 73.4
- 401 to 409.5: 81.5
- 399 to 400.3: 82.9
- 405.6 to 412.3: 76.1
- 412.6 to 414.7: 80.6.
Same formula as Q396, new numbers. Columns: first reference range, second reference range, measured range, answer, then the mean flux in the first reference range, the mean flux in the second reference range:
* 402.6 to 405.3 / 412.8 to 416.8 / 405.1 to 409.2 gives 0.083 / 82.9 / 82.1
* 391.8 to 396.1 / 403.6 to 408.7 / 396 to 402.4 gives 0.280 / 77.7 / 81.8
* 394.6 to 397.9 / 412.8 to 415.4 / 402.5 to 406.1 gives -0.384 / 69.2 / 81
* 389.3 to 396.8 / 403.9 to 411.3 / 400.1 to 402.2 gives -0.181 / 76.5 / 77.2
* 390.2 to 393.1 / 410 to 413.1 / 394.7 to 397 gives 0.259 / 81.2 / 73.7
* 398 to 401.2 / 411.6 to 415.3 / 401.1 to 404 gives -0.023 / 82.1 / 80.6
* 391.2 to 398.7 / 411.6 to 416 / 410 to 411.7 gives 0.235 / 74.2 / 81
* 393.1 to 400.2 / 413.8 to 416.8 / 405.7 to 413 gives 0.322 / 74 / 82.6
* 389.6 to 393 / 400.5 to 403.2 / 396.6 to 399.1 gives 0.424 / 80.5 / 83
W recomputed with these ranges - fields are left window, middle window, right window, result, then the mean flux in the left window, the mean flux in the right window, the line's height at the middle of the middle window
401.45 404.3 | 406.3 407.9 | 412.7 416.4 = 0.00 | 82.2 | 81.7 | 82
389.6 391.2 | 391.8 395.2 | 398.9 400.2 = 0.03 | 78.4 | 82.6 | 79.8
